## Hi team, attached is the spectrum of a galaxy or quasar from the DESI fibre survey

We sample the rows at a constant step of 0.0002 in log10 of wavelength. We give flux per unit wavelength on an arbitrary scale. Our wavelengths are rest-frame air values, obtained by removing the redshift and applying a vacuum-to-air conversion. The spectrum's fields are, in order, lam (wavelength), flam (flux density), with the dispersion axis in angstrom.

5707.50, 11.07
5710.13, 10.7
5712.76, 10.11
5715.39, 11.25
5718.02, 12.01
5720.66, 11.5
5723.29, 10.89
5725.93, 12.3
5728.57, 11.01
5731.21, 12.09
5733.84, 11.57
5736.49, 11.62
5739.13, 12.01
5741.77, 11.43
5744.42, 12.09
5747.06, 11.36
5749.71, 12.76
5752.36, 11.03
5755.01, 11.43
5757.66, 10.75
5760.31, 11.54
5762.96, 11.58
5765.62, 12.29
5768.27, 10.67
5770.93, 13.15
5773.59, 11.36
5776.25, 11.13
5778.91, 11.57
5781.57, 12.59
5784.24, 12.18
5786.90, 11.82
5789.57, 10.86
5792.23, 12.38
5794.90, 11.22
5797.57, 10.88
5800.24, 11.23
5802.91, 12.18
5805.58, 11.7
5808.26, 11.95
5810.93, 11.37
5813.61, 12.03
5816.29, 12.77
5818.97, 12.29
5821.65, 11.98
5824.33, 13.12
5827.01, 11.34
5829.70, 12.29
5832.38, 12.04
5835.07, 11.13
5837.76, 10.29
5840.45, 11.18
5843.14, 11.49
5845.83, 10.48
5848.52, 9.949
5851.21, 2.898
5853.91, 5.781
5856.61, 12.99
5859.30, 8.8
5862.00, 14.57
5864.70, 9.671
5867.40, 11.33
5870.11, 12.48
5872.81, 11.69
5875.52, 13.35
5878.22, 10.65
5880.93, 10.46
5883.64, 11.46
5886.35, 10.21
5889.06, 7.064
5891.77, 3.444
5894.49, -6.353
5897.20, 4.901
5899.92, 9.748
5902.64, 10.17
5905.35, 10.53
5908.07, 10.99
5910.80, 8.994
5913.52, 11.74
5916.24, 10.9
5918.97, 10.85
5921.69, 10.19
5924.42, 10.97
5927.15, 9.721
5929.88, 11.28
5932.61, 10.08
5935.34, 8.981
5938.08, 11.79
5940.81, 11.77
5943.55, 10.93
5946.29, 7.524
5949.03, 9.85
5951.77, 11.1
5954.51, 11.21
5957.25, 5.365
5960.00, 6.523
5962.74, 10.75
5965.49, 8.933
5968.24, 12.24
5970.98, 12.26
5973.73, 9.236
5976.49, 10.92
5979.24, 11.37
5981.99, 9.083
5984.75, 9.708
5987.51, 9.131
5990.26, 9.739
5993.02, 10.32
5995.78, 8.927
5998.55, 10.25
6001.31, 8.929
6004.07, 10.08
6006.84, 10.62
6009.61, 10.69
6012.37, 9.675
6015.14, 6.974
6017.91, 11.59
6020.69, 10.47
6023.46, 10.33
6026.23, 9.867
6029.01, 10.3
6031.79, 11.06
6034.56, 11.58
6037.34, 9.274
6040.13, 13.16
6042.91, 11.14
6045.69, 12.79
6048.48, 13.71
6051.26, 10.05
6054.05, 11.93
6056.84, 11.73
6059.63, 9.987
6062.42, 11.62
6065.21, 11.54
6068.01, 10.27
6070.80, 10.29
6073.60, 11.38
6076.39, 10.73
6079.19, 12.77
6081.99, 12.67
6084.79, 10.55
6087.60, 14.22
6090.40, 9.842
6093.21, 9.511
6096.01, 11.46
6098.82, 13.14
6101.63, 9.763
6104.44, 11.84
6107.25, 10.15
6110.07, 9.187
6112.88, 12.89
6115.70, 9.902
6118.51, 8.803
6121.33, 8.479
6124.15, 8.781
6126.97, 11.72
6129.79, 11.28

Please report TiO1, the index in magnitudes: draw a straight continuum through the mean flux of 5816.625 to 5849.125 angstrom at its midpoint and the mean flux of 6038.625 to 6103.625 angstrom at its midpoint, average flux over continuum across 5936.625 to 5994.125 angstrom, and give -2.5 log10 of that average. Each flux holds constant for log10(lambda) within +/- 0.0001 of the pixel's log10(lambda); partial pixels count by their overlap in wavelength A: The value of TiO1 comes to 0.15 mag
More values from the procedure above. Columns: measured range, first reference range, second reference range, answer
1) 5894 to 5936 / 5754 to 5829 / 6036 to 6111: 0.24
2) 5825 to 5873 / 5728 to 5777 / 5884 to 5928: -0.10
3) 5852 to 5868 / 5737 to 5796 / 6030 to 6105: 0.14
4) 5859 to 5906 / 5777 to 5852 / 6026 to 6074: 0.24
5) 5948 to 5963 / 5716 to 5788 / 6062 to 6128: 0.24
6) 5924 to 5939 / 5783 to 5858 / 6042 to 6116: 0.08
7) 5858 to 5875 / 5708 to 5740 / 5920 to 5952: -0.08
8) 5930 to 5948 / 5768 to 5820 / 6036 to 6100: 0.14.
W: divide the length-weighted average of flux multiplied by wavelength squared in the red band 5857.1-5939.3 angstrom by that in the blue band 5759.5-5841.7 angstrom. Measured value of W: 0.86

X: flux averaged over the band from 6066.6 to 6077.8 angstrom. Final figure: 10.7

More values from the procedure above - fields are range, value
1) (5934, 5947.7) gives 10.2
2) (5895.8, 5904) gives 8.2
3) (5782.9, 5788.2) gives 12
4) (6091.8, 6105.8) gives 11.1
